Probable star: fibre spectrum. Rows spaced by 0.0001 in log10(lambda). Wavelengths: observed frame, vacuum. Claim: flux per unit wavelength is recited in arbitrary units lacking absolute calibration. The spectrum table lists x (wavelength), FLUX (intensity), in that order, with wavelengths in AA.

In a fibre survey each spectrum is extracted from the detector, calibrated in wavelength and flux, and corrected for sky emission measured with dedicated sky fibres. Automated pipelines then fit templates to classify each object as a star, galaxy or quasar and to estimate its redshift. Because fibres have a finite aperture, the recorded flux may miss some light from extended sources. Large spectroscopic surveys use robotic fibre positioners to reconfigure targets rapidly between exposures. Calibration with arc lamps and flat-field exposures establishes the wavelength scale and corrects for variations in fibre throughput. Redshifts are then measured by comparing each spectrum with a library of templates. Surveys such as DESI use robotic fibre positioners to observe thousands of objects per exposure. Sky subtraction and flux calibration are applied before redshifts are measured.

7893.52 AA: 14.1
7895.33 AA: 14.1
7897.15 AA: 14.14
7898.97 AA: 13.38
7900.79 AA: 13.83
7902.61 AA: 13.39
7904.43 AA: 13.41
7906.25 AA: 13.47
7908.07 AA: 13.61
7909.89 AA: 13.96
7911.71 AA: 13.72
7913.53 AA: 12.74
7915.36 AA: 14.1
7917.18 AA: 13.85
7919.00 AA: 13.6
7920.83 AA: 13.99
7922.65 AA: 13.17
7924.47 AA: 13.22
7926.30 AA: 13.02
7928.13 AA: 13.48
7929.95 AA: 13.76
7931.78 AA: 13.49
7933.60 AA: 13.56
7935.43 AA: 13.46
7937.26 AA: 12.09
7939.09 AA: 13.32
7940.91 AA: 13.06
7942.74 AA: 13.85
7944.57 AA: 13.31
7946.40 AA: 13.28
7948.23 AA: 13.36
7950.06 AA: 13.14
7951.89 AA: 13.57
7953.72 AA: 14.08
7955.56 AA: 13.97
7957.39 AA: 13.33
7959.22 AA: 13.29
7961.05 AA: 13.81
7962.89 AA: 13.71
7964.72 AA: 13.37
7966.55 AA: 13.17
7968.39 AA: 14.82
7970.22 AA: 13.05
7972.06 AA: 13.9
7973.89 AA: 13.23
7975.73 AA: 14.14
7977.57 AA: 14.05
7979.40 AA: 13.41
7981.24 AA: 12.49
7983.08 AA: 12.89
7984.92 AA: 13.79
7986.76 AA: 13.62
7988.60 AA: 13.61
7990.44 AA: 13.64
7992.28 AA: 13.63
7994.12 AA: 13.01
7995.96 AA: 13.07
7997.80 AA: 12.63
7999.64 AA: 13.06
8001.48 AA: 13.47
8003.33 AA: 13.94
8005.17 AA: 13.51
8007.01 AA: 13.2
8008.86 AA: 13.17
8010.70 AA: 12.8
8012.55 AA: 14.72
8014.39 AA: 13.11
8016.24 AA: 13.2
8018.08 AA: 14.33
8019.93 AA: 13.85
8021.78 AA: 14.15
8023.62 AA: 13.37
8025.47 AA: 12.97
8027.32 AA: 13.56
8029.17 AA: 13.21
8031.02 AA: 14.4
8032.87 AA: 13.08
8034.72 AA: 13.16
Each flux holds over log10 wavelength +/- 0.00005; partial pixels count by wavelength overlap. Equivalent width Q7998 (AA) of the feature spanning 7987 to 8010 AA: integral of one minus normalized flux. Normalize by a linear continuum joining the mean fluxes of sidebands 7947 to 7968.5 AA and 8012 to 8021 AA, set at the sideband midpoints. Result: 0.7 AA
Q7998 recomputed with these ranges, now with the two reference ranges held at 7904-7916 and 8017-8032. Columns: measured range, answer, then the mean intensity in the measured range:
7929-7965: 0.46 AA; 13.4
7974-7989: 0.20 AA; 13.5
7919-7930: 0.13 AA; 13.4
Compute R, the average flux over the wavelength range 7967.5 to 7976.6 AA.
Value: 13.8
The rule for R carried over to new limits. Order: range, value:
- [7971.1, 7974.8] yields 13.6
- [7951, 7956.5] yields 13.9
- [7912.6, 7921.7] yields 13.6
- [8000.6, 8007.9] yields 13.5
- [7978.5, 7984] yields 12.9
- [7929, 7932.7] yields 13.7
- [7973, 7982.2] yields 13.5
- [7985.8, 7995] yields 13.5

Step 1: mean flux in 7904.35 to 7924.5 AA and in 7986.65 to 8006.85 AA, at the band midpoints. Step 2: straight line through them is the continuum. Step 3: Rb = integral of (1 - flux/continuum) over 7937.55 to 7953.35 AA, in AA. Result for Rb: 0.2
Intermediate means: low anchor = 13.6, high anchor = 13.4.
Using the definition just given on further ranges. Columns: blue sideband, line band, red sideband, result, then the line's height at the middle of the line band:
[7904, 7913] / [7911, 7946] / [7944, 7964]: 0.4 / 13.6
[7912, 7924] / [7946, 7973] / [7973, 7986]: -0.2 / 13.5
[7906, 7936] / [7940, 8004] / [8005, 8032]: 0.4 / 13.6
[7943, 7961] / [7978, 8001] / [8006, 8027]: 0.5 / 13.5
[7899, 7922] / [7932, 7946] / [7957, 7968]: 0.3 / 13.6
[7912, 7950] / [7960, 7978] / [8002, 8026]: -0.3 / 13.5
